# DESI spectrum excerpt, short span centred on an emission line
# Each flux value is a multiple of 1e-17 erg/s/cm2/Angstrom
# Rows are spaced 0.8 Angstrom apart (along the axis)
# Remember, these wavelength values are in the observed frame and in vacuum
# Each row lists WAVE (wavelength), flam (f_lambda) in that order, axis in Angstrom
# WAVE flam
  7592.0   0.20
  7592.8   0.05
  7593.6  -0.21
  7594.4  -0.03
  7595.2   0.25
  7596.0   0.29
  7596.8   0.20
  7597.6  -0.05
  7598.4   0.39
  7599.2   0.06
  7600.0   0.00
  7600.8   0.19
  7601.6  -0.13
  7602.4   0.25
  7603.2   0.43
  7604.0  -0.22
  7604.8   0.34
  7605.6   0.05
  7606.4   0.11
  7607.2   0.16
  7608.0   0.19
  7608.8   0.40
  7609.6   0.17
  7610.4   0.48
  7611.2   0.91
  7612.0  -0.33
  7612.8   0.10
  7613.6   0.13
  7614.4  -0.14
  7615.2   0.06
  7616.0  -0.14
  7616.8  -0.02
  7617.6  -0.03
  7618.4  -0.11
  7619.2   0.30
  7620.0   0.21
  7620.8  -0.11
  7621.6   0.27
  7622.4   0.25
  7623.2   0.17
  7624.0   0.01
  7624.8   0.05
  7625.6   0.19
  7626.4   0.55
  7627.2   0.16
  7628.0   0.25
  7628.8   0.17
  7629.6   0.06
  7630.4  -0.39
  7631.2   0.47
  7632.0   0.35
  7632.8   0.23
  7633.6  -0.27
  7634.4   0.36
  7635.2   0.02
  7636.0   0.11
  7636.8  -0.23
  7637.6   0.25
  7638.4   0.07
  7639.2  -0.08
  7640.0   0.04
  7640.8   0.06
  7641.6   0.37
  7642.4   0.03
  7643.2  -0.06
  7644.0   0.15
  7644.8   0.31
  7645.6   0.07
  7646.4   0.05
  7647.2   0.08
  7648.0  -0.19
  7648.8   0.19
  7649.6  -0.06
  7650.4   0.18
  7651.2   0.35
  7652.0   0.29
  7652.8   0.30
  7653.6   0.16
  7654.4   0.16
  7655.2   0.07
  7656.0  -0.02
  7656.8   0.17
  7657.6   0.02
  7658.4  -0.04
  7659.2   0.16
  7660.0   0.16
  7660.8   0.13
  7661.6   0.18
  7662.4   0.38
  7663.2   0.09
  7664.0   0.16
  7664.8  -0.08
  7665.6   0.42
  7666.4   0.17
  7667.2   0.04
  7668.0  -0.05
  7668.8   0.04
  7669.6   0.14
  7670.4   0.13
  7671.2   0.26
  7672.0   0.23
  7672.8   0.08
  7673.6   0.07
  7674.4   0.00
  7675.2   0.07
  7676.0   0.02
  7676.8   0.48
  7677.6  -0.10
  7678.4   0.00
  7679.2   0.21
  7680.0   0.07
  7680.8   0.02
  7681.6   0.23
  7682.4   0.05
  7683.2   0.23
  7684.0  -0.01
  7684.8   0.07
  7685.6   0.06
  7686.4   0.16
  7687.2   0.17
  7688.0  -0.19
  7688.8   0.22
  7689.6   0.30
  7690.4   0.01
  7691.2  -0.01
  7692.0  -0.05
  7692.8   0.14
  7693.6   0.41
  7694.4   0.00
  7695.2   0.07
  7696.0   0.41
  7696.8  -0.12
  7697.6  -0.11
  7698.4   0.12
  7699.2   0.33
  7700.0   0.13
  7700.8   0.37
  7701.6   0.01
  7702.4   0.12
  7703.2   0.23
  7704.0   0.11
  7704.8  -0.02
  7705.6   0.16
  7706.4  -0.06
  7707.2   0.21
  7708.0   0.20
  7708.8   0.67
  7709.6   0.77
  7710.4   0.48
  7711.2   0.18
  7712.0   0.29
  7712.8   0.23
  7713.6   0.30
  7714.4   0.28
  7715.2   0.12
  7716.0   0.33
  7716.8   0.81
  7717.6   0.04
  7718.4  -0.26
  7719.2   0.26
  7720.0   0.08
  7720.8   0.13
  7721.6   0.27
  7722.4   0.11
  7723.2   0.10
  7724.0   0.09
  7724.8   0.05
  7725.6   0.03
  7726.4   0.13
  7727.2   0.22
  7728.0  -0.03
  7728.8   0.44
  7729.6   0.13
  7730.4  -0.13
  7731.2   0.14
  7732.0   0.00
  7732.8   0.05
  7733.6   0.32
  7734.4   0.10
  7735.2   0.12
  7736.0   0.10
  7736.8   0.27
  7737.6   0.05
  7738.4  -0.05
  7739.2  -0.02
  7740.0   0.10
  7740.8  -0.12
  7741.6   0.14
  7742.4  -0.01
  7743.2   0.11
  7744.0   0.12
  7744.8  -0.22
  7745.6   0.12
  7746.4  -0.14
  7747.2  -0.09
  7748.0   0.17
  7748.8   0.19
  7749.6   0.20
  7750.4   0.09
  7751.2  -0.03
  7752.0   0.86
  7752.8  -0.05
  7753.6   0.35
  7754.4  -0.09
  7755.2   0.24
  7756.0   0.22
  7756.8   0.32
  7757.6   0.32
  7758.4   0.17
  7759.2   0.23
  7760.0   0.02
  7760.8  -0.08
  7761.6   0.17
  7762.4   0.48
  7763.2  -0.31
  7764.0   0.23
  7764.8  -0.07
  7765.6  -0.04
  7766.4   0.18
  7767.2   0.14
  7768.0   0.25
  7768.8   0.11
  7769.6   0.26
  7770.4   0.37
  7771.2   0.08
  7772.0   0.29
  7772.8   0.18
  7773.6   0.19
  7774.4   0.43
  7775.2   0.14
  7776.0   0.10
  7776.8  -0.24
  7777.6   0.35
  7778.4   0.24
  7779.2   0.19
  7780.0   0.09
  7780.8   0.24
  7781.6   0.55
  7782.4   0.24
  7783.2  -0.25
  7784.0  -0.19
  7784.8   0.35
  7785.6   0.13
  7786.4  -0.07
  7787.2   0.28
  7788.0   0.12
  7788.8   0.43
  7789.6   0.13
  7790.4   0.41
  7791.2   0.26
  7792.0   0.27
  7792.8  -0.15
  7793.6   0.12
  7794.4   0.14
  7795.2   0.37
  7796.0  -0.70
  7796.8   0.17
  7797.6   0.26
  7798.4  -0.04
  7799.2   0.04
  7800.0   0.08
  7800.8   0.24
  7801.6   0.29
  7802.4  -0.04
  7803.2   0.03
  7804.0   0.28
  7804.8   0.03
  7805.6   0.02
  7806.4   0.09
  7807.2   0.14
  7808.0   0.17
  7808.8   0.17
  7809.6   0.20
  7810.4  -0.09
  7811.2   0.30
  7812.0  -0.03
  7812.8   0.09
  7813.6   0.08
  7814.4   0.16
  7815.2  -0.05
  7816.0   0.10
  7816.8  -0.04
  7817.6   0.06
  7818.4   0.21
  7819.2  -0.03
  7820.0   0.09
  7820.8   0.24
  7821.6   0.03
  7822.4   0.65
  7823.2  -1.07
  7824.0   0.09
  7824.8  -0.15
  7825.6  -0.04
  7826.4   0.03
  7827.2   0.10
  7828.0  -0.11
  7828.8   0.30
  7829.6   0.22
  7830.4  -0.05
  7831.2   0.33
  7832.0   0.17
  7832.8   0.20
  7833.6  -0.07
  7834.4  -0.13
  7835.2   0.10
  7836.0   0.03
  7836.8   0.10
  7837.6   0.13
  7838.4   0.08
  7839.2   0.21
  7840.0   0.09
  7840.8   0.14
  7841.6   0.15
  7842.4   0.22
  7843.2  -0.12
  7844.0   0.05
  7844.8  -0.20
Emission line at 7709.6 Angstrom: H-alpha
